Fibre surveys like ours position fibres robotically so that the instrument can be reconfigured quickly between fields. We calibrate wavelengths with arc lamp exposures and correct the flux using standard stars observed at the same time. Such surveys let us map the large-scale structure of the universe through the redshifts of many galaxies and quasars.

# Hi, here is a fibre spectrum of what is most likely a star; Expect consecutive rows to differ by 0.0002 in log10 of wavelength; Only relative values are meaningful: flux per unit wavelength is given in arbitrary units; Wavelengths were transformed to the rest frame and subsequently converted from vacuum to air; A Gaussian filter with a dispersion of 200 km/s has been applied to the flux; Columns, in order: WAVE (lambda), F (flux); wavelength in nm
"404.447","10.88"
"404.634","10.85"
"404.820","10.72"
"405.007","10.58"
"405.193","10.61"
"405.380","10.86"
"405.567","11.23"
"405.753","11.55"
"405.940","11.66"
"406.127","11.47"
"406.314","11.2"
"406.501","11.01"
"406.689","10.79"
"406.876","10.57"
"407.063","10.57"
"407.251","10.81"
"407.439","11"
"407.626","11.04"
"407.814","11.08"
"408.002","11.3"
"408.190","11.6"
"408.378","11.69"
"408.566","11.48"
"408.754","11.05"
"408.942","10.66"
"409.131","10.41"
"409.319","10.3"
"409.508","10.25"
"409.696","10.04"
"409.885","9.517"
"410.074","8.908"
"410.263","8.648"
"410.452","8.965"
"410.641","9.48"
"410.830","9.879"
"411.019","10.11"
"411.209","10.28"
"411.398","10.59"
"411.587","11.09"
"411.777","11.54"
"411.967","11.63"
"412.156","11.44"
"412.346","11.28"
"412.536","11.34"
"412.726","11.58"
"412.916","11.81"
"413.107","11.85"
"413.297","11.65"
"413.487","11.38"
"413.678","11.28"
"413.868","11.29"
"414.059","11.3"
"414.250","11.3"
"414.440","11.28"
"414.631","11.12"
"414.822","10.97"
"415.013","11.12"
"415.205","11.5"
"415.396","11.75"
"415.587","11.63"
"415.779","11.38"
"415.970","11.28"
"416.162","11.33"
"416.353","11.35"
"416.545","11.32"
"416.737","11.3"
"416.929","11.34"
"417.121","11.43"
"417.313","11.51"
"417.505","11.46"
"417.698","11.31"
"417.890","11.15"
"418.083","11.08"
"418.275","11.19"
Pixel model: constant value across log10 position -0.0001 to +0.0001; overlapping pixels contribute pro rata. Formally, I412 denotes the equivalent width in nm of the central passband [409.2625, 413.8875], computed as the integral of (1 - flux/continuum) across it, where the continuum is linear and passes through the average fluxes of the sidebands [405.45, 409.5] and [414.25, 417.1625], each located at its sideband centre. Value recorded 0.23 nm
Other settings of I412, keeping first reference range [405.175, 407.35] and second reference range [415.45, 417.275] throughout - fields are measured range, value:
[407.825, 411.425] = 0.281 nm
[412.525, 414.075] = -0.032 nm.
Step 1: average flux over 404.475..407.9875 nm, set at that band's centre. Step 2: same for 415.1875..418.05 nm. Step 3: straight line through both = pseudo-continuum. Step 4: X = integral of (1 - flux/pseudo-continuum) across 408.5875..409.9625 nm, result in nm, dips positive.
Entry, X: 0.088 nm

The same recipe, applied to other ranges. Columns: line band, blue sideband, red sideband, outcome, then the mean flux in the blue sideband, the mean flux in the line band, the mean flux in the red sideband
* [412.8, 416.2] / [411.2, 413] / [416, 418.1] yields -0.03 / 11.3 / 11.4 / 11.3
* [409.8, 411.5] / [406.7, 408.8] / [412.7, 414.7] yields 0.25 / 11.1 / 9.61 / 11.4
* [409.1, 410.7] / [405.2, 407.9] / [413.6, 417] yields 0.22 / 11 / 9.58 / 11.3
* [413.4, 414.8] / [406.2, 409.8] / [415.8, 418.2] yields -0.01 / 10.9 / 11.3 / 11.3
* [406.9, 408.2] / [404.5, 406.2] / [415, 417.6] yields 0.01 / 11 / 11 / 11.4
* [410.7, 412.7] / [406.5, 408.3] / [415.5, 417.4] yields 0.05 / 11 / 10.9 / 11.4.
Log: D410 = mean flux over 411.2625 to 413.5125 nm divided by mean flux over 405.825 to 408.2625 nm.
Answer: 1.03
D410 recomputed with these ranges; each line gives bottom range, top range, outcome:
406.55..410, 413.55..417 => 1.05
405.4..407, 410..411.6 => 0.87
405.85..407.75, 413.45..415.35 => 1.02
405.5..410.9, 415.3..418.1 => 1.07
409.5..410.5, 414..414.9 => 1.20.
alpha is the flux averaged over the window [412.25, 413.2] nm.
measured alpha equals 11.6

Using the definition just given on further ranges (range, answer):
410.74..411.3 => 10.1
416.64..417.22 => 11.4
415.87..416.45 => 11.3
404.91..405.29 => 10.6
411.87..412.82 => 11.5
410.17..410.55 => 8.81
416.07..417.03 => 11.3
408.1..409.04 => 11.3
